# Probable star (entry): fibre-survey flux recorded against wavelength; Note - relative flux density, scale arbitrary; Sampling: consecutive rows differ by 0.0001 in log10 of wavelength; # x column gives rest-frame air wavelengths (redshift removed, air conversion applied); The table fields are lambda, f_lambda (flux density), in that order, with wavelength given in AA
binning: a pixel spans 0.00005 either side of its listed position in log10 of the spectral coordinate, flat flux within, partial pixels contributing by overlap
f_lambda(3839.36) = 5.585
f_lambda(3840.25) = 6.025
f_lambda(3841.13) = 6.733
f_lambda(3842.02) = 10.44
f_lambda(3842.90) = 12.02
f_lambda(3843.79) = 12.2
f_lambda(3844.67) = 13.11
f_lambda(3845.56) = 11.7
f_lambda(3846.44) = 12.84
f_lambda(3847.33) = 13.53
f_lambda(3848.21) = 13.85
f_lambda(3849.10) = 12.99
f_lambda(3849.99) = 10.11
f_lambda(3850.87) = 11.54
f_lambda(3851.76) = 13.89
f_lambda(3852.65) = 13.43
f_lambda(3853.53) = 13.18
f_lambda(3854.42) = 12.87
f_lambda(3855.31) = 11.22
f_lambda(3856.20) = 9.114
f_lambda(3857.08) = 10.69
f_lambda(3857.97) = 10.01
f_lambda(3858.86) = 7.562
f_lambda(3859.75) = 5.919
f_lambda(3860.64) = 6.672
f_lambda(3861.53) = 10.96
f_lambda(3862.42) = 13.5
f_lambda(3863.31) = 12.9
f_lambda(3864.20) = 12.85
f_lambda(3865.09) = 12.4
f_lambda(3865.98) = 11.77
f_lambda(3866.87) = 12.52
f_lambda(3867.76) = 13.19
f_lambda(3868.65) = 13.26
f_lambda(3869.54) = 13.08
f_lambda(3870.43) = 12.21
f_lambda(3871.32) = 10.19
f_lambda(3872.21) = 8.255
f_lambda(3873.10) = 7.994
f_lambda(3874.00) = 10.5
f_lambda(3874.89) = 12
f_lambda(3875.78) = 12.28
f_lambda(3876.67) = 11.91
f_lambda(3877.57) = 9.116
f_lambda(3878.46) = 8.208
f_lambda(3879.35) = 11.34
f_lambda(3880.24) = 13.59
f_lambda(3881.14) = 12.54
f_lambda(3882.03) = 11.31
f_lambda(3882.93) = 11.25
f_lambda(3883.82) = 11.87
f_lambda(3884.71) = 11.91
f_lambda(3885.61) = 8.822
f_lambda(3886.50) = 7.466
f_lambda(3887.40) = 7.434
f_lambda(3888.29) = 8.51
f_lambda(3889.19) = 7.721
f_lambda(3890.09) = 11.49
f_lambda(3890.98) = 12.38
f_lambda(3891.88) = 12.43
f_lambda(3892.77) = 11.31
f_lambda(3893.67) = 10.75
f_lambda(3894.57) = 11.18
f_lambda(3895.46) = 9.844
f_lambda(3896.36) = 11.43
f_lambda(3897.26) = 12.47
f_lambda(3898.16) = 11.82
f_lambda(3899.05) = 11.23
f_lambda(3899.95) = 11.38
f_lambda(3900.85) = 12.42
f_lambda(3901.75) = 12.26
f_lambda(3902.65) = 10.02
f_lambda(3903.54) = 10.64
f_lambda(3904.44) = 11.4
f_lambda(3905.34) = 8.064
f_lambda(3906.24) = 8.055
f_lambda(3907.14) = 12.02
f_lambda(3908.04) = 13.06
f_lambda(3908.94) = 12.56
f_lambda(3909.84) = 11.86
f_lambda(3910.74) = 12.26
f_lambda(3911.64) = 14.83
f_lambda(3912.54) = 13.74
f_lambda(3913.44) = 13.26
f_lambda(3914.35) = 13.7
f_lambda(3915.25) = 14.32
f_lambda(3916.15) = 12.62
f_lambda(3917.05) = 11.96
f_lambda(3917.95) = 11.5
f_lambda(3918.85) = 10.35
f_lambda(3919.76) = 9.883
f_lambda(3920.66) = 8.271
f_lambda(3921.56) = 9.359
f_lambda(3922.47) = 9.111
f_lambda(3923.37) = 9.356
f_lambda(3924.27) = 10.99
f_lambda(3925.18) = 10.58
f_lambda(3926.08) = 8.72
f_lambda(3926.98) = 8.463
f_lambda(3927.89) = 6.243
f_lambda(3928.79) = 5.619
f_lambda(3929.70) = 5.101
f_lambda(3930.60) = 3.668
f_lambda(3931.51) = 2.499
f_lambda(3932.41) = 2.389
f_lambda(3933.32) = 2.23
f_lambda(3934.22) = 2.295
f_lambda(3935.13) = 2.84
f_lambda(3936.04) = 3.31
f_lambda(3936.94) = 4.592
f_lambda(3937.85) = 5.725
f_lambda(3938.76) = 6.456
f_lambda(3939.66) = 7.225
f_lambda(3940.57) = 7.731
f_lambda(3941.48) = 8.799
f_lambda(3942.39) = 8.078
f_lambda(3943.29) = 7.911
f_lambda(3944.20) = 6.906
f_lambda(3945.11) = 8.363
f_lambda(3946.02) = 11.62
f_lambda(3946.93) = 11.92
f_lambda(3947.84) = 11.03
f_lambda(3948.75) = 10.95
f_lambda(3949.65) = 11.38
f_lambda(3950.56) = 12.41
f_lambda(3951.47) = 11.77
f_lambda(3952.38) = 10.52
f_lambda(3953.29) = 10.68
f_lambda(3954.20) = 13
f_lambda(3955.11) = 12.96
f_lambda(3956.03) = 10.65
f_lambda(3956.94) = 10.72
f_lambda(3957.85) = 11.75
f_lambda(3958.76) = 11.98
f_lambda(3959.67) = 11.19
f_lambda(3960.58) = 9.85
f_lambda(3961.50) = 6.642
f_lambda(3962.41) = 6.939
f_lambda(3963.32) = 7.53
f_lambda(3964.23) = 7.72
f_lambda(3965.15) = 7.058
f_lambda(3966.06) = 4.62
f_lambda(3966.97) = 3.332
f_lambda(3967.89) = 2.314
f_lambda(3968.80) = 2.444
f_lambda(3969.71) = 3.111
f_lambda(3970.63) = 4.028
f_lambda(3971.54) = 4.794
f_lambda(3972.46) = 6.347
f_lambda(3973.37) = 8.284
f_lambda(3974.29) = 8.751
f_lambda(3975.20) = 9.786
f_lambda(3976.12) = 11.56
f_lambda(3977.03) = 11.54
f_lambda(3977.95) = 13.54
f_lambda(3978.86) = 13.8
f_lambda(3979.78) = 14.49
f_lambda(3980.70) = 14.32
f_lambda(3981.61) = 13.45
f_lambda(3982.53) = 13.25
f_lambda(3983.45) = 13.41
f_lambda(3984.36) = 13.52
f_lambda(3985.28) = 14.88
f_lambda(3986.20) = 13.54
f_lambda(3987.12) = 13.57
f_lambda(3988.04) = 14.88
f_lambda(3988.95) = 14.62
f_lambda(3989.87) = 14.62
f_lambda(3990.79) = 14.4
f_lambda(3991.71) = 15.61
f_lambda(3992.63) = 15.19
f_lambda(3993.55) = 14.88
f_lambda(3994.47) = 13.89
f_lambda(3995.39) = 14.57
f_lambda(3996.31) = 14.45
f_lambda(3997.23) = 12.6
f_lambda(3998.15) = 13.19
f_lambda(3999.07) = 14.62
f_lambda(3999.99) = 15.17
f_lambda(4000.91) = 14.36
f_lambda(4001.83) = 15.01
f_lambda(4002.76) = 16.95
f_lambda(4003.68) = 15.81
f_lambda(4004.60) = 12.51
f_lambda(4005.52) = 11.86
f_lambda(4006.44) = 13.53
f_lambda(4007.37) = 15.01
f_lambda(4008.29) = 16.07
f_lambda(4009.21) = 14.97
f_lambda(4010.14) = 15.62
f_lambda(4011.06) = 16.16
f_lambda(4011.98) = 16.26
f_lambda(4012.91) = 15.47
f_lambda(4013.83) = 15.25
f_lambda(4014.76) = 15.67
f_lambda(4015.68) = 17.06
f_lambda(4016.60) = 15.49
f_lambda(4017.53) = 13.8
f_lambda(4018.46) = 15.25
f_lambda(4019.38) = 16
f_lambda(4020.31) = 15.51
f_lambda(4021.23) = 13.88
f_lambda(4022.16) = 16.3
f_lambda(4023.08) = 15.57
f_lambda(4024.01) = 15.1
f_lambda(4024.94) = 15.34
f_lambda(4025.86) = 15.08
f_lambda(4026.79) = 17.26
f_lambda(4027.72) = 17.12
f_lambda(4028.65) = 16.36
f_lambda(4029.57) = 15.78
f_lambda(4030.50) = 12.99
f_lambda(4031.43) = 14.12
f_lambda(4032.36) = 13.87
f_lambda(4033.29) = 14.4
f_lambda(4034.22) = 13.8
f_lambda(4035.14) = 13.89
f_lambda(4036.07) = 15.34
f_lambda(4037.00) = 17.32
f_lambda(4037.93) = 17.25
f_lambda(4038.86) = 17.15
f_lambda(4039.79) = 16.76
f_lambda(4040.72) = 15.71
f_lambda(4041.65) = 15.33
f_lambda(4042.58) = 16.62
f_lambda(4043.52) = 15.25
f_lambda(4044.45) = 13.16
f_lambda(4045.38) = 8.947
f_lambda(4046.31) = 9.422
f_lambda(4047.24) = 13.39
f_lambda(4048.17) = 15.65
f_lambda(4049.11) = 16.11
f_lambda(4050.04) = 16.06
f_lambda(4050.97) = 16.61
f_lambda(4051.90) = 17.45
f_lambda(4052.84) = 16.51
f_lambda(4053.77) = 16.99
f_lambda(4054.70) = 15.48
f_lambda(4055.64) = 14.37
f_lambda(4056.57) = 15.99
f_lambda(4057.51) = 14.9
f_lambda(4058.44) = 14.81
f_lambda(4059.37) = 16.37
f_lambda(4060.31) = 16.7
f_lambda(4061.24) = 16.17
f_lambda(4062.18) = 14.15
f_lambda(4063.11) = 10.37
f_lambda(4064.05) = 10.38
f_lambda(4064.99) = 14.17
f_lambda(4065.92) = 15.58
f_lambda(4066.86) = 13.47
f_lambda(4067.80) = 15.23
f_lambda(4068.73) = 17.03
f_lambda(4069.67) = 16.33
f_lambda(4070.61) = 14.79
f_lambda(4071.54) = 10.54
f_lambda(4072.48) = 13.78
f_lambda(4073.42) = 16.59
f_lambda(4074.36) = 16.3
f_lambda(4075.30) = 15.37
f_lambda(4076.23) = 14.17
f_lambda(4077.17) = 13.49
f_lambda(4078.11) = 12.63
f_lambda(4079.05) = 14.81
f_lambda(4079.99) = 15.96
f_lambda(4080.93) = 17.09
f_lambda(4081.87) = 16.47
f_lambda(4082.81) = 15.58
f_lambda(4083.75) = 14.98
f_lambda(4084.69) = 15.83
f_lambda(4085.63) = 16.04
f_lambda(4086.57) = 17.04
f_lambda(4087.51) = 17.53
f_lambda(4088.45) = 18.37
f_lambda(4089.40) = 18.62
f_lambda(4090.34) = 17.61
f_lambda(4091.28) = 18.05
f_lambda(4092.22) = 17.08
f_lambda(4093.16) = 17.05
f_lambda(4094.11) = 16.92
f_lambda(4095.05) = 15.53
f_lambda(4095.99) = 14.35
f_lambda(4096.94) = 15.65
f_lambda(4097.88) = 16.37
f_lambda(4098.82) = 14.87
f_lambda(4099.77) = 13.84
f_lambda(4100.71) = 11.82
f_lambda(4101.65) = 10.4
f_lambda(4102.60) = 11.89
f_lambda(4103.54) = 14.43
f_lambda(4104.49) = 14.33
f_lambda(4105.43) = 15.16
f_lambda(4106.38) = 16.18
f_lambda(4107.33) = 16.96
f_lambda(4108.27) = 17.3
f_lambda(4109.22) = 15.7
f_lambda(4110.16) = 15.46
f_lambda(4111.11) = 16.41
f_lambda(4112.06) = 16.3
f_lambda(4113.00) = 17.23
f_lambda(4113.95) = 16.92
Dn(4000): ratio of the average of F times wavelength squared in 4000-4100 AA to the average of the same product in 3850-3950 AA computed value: 1.64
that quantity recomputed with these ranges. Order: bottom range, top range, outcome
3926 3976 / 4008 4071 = 2.11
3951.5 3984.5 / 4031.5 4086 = 1.66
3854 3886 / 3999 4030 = 1.50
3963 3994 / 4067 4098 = 1.57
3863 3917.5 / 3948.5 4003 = 1.03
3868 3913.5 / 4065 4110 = 1.53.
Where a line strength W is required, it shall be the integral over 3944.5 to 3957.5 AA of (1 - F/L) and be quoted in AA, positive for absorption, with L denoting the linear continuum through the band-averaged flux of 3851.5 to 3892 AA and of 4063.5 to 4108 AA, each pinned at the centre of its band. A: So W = 1.3 AA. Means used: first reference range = 10.9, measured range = 11.2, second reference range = 15.2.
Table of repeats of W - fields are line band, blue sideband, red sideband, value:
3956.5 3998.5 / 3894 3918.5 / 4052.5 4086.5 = 7.8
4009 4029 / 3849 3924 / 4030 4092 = -2.0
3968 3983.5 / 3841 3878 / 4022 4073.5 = 4.6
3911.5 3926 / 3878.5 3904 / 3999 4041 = 0.6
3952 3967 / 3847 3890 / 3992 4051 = 4.4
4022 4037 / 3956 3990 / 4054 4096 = -2.6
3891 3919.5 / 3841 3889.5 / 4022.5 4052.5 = 0.7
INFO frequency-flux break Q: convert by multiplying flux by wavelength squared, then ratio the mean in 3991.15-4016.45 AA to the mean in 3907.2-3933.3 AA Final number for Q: 1.6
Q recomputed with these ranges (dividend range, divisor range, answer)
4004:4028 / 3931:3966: 1.90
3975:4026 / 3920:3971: 1.93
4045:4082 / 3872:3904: 1.50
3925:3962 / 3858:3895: 0.79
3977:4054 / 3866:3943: 1.60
